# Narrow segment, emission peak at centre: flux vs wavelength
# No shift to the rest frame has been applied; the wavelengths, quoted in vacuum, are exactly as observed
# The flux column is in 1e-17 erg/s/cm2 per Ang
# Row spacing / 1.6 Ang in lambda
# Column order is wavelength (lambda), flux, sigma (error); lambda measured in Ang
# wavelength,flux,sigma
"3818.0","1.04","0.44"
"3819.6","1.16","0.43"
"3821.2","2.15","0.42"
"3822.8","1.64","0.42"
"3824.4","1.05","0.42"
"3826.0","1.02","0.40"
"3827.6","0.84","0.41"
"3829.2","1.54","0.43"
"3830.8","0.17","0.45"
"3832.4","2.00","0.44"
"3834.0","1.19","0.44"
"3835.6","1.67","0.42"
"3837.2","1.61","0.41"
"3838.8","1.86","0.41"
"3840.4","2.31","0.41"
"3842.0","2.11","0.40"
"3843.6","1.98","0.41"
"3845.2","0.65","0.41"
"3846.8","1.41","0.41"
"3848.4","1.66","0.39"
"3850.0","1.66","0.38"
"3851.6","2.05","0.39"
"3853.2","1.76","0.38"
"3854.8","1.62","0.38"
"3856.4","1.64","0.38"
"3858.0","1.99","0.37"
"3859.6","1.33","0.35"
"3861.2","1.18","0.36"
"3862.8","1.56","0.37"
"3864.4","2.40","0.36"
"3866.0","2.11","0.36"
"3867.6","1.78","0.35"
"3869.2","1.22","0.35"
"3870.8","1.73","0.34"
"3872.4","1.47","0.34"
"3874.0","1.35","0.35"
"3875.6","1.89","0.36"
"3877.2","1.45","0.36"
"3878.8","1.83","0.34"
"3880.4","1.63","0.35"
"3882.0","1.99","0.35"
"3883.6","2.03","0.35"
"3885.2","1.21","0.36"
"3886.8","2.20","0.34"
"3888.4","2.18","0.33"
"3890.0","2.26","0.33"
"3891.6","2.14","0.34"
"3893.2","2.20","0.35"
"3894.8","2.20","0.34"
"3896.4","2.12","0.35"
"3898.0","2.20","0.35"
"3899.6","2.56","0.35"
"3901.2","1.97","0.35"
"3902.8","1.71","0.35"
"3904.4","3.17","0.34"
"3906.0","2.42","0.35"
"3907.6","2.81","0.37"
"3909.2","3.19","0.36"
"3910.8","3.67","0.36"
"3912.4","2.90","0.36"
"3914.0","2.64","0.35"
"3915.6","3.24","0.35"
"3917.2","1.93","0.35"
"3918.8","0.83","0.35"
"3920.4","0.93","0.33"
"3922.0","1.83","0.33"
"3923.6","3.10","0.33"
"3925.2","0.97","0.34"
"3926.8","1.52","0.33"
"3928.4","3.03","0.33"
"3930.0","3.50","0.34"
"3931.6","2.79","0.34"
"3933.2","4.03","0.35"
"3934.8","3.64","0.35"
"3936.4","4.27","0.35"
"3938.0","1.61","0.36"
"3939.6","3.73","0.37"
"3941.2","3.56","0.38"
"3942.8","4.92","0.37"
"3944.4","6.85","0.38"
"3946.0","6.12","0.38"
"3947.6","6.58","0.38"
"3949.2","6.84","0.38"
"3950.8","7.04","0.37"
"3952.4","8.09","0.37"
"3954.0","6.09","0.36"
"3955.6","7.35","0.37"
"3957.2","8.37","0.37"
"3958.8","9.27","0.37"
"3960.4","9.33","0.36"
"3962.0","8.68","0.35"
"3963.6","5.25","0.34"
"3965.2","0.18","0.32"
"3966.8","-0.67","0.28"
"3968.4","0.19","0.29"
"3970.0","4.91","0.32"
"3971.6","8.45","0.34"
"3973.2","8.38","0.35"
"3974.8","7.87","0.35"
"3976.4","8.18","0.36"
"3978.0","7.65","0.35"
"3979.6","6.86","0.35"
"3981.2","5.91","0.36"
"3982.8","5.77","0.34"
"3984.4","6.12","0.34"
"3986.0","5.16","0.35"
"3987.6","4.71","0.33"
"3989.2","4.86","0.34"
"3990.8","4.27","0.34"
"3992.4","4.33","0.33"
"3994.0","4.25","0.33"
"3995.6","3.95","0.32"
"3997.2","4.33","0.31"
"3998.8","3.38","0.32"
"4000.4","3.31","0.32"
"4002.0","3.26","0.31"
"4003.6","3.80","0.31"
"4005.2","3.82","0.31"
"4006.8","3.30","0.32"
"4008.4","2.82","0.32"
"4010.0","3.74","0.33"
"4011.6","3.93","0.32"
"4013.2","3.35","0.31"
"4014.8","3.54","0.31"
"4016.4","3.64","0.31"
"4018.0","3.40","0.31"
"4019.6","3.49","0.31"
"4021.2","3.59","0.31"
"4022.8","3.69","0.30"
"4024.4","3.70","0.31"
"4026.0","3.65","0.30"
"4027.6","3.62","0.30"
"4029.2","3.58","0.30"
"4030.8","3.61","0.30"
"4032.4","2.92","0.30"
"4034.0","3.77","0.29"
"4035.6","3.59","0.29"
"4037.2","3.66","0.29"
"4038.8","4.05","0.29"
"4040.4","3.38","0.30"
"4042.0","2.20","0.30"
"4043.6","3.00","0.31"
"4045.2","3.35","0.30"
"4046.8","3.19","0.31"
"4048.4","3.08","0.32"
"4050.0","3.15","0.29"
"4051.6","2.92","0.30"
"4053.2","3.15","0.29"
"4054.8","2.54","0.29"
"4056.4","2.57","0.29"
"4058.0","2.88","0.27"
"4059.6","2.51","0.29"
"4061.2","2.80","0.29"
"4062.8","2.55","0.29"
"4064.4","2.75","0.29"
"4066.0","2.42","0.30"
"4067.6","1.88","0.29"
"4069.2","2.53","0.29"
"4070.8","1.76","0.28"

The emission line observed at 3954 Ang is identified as Lyman alpha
